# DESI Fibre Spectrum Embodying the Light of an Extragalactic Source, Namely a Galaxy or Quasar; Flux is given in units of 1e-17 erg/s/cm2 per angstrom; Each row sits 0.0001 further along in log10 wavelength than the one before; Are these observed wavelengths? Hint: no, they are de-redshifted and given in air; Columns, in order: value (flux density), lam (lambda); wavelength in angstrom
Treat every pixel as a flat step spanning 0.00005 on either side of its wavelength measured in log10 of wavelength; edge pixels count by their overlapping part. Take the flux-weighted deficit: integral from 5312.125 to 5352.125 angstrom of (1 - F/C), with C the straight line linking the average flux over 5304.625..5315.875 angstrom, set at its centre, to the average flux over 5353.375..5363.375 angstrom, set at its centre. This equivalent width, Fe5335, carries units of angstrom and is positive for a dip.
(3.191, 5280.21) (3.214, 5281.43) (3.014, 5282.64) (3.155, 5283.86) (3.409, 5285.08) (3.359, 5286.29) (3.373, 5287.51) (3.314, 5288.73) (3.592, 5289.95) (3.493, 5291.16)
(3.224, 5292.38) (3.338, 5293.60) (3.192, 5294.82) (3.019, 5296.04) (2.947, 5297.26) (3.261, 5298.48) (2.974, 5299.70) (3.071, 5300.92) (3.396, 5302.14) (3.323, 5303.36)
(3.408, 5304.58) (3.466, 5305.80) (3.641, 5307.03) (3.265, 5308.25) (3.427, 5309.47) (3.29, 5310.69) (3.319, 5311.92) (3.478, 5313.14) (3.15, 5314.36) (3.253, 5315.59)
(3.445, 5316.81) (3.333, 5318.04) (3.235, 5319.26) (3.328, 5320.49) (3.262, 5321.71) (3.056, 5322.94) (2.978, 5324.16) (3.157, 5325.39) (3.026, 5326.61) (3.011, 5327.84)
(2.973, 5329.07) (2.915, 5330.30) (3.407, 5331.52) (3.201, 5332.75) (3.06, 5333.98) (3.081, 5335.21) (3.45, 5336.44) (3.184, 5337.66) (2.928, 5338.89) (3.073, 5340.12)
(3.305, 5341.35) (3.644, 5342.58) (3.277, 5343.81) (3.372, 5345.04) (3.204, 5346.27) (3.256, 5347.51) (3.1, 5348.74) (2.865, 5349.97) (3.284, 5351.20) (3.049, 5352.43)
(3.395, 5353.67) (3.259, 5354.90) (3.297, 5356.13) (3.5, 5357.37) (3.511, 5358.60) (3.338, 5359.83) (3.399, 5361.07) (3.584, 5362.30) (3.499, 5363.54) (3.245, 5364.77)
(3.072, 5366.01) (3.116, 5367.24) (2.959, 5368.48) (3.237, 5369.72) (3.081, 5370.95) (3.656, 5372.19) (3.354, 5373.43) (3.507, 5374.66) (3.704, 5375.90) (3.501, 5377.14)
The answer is 2.28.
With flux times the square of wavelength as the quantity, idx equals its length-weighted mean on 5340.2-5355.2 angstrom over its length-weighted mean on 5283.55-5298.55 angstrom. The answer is 1.01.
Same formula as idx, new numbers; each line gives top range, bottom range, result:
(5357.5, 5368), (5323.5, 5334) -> 1.10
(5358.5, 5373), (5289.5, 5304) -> 1.05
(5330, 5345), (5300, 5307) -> 0.98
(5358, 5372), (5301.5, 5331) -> 1.03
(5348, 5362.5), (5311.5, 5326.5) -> 1.03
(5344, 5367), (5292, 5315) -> 1.02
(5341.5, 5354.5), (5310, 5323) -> 1.00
